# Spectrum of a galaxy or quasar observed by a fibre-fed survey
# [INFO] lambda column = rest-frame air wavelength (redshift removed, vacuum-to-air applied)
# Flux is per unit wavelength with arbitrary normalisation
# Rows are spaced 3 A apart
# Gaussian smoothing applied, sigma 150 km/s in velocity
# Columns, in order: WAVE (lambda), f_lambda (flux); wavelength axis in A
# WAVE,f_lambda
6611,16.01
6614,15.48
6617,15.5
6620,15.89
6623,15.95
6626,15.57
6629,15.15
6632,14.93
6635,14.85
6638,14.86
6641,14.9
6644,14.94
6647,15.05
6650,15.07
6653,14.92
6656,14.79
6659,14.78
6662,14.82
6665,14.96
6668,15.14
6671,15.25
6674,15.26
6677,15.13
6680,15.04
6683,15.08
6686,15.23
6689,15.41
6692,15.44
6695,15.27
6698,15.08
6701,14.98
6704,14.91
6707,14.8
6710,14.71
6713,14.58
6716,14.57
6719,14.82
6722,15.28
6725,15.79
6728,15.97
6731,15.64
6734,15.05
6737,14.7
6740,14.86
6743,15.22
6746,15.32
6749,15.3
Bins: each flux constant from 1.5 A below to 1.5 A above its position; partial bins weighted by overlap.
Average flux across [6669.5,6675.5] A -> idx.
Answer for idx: 15.3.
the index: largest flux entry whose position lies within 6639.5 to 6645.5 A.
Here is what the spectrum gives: 14.94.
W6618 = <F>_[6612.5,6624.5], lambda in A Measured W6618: 15.7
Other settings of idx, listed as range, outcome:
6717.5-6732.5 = 15.5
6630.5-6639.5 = 14.9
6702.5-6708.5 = 14.9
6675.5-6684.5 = 15.1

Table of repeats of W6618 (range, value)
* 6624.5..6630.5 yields 15.4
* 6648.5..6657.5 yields 14.9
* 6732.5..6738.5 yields 14.9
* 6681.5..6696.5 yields 15.3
